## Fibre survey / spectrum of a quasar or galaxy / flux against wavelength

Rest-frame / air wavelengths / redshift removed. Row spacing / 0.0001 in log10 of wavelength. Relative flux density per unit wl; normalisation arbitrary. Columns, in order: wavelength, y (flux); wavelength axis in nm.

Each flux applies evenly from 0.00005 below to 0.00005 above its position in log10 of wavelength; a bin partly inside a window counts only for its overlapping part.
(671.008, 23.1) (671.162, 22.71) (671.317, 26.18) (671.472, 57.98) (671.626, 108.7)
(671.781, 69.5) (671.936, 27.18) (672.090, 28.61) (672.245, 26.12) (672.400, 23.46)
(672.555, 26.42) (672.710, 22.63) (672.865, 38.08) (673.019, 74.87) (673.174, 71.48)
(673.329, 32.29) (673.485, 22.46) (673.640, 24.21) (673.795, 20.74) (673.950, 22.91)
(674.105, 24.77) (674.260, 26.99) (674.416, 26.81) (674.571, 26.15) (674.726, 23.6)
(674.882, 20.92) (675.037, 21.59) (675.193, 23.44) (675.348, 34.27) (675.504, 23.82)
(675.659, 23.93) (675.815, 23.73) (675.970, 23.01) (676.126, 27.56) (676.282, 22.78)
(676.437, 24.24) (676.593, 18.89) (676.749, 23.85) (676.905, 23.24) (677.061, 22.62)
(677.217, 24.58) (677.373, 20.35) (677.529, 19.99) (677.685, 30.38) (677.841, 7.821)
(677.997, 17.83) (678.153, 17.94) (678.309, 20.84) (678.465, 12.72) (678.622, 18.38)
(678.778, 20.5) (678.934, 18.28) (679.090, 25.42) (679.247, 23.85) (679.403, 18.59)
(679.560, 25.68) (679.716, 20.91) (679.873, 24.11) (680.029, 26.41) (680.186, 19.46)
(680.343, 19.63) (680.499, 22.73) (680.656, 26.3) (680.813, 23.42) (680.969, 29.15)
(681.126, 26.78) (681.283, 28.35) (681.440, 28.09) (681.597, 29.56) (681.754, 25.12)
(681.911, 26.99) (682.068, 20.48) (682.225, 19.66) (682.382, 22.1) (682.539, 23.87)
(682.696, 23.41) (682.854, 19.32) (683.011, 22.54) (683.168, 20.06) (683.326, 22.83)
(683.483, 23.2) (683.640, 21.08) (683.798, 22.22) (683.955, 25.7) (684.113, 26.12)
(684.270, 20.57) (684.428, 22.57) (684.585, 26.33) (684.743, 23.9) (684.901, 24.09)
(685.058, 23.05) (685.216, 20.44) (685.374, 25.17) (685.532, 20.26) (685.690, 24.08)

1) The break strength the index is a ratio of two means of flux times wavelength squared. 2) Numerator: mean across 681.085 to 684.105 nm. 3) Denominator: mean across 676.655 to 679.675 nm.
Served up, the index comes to 1.16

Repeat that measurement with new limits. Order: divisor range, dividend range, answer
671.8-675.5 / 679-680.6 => 0.76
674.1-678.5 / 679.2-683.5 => 1.06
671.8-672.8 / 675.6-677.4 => 0.83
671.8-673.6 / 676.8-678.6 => 0.55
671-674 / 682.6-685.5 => 0.61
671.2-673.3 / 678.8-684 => 0.53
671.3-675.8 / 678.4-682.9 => 0.69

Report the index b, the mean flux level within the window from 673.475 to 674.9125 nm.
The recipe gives 24.1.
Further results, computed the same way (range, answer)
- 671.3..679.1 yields 28.7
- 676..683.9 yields 22.5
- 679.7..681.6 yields 24.9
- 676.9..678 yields 20.9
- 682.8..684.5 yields 22.4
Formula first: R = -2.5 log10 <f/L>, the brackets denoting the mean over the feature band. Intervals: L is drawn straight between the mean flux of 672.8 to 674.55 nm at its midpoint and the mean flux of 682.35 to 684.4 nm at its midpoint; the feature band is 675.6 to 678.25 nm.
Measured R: 0.37 mag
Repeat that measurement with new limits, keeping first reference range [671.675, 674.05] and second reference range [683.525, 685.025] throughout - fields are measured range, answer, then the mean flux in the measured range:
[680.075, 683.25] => 0.113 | 23.9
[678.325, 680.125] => 0.337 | 21.3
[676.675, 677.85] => 0.365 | 22.4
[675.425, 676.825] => 0.353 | 23.5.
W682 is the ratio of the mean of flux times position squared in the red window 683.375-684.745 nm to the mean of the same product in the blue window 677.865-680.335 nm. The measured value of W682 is 1.2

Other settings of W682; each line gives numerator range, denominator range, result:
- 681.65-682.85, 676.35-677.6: 1.05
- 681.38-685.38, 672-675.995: 0.82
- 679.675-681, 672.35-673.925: 0.68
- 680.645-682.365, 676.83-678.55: 1.31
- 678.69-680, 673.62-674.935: 0.94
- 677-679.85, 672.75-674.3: 0.58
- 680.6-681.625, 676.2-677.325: 1.21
